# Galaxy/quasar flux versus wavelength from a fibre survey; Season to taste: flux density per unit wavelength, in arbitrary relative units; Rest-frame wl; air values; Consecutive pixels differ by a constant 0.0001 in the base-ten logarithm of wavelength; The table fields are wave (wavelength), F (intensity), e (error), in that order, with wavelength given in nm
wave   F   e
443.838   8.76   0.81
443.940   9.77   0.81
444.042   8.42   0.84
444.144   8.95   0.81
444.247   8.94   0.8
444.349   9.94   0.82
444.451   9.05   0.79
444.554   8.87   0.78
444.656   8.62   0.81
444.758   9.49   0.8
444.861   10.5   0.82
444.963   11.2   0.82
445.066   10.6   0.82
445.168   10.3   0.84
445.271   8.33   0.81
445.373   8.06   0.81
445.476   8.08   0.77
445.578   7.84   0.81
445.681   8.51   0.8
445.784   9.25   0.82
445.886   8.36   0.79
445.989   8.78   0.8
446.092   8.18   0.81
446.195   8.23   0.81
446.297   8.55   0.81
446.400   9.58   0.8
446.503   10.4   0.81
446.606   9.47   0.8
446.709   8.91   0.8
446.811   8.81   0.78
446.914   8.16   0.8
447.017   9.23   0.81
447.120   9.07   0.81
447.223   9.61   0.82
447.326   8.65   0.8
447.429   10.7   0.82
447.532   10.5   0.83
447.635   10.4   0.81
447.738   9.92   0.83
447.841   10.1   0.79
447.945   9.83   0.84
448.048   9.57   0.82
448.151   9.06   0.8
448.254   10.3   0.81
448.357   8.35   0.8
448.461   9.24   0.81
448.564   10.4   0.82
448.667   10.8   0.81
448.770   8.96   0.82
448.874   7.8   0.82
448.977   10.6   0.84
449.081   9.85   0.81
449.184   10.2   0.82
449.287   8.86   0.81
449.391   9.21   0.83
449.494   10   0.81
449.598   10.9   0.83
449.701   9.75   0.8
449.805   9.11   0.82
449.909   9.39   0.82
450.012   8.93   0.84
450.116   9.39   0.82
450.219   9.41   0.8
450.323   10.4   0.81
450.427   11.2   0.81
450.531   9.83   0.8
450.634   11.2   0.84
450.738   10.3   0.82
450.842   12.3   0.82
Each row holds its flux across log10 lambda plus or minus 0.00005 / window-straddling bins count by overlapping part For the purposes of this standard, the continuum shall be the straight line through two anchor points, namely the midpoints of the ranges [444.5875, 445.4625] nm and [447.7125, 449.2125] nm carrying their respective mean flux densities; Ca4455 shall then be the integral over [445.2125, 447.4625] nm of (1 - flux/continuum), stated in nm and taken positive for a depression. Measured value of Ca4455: 0.18 nm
